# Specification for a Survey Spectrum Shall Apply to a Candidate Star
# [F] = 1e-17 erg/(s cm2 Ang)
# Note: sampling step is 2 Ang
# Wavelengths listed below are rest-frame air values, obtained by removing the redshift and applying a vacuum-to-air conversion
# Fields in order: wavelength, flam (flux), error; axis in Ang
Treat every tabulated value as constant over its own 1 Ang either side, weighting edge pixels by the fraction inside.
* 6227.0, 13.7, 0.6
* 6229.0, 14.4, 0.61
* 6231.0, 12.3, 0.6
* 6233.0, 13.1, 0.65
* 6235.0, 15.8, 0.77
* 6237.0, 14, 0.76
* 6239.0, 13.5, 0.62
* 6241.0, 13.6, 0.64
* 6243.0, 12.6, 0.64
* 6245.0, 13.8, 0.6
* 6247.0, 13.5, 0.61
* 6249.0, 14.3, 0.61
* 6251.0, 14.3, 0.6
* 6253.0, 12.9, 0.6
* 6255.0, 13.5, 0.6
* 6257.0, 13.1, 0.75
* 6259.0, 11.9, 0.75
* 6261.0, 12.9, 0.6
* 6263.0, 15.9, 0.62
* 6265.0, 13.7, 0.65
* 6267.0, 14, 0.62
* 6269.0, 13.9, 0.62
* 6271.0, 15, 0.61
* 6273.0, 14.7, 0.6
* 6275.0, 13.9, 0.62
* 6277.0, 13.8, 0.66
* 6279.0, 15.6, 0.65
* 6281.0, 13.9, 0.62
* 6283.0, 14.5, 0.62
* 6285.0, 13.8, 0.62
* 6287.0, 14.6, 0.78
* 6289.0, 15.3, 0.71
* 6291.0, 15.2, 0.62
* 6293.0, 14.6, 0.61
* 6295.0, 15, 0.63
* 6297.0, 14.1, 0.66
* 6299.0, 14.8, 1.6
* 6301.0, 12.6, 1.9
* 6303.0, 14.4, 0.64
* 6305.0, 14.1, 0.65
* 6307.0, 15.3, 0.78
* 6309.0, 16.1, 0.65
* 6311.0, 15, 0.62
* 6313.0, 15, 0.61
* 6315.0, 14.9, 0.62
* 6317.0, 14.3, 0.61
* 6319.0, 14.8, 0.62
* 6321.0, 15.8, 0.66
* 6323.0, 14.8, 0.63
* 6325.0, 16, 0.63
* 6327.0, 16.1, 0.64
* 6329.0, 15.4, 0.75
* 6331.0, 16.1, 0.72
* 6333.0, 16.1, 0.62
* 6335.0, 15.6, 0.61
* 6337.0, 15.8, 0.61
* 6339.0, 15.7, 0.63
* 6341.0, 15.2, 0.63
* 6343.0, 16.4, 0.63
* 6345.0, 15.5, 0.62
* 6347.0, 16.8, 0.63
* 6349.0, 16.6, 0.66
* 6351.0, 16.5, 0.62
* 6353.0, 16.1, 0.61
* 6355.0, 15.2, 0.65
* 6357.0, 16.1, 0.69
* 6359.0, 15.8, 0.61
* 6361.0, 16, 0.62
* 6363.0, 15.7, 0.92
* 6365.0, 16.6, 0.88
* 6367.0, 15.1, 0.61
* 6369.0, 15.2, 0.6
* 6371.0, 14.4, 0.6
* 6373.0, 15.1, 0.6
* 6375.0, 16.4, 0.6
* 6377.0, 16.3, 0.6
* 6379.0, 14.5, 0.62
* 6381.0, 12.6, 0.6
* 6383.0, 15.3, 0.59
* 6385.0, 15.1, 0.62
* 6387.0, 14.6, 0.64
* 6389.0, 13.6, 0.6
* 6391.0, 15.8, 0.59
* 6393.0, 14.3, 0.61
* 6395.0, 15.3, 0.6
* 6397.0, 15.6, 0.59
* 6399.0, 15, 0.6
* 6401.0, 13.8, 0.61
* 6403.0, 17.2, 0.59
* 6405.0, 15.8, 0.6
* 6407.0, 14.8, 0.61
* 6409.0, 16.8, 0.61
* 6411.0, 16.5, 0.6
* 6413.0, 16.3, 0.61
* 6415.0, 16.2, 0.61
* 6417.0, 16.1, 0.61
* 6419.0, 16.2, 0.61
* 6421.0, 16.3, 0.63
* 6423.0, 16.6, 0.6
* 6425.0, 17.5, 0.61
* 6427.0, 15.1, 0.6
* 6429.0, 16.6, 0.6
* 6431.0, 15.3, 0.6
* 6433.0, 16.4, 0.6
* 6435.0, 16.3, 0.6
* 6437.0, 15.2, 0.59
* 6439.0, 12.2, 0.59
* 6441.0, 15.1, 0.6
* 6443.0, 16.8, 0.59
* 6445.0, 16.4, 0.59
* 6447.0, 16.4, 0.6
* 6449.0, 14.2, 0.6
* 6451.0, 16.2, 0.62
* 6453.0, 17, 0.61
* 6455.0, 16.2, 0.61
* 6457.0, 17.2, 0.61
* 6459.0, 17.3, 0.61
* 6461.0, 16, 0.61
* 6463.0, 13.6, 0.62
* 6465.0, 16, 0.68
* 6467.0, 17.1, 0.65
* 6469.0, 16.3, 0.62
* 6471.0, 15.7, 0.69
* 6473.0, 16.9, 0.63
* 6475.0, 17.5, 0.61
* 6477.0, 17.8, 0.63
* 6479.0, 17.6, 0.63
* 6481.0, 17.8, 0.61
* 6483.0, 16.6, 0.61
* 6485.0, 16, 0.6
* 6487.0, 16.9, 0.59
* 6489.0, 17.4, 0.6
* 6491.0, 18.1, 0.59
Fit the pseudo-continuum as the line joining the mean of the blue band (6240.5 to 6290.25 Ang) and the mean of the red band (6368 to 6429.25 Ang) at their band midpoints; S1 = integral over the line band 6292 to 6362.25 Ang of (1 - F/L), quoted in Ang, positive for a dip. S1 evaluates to -3.4 Ang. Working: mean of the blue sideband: 14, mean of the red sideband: 15.5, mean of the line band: 15.4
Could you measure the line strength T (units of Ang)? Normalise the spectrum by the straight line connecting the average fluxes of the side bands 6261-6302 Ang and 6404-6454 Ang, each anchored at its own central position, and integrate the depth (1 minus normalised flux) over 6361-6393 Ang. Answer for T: 0.6 Ang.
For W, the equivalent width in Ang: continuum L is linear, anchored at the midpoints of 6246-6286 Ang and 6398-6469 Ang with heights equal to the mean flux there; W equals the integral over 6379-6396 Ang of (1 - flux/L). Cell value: 0.9 Ang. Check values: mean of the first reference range 14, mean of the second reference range 15.9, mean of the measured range 14.6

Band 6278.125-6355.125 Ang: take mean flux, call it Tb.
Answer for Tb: 15.2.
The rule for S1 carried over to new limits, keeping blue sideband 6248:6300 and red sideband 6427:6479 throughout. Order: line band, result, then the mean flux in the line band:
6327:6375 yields -2.55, 15.8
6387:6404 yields 0.47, 15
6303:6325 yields -0.61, 15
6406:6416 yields -0.31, 16.1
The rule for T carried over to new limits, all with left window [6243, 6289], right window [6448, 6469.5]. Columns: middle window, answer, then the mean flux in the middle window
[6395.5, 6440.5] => -0.4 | 15.8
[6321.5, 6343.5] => -1.5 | 15.7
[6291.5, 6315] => -0.4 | 14.7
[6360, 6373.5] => -0.3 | 15.5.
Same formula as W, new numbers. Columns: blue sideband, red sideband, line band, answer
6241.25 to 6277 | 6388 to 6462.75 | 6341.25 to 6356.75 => -1.30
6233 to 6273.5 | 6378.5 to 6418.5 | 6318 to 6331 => -0.89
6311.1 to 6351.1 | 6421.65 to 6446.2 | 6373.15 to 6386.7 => 0.60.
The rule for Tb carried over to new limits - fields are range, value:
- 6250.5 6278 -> 13.8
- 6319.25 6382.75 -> 15.6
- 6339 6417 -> 15.5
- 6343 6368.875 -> 16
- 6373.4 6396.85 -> 14.9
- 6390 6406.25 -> 15.3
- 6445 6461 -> 16.3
